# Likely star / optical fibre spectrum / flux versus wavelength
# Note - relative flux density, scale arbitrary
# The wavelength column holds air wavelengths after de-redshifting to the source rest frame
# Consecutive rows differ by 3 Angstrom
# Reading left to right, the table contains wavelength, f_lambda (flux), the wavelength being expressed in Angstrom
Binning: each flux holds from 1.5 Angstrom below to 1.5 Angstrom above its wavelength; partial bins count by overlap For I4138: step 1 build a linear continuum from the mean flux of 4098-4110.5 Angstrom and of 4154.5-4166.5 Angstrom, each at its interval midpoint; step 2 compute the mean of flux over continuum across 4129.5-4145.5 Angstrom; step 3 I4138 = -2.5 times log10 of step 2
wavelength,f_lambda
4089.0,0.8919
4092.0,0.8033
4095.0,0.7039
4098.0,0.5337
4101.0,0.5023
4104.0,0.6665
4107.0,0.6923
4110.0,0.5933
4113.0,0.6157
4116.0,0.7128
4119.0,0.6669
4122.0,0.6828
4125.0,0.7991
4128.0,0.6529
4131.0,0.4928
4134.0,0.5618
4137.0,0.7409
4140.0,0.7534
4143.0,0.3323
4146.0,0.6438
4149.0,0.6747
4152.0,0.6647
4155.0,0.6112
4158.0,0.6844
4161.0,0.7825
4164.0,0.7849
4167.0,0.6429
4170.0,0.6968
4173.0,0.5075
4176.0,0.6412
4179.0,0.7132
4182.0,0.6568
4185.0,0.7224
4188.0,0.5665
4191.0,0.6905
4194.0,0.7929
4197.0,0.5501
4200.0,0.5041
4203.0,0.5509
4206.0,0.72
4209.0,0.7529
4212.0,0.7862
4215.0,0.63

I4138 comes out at 0.16 mag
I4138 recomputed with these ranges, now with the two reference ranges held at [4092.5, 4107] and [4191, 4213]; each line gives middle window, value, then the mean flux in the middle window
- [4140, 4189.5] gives 0.00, 0.649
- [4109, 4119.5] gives -0.03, 0.648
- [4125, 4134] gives 0.05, 0.609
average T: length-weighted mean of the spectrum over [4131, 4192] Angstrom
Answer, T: 0.649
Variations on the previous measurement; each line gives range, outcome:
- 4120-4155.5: 0.635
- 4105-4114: 0.637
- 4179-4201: 0.649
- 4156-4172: 0.708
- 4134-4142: 0.686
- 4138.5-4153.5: 0.614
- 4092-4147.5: 0.635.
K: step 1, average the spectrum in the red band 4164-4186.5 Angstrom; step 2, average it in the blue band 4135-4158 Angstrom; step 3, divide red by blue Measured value 1.0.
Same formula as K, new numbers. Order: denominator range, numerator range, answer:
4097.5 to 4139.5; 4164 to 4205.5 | 1.00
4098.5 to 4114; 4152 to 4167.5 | 1.15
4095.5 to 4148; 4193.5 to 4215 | 1.05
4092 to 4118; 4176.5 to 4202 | 1.01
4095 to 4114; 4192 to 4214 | 1.09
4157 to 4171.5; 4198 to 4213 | 0.91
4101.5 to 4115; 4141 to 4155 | 0.93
